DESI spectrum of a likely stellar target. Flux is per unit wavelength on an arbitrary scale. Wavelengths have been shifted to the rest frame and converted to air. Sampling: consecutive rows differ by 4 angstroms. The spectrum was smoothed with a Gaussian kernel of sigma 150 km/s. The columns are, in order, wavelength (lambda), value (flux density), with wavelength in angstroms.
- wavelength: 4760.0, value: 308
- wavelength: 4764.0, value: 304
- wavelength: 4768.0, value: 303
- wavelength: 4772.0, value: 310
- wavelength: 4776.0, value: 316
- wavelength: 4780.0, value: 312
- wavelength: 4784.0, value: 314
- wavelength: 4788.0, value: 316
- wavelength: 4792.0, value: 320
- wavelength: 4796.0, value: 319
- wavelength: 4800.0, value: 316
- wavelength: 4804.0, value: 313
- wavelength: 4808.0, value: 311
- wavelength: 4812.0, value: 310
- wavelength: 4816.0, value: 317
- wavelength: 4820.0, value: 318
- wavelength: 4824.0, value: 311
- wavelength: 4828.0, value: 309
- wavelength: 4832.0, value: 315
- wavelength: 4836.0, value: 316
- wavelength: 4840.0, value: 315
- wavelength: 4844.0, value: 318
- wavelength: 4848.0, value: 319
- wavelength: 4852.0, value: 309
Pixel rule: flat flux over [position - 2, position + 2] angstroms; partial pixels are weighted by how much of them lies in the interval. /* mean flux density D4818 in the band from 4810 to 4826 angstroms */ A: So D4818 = 314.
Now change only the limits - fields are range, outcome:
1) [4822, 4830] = 310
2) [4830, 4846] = 316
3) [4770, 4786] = 313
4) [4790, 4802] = 318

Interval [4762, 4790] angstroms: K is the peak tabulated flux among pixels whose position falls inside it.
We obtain 316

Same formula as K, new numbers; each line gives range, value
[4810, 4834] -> 318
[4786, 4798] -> 320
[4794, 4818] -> 319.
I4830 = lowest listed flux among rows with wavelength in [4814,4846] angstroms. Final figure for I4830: 309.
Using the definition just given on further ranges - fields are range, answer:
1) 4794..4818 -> 310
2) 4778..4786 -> 312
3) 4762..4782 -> 303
